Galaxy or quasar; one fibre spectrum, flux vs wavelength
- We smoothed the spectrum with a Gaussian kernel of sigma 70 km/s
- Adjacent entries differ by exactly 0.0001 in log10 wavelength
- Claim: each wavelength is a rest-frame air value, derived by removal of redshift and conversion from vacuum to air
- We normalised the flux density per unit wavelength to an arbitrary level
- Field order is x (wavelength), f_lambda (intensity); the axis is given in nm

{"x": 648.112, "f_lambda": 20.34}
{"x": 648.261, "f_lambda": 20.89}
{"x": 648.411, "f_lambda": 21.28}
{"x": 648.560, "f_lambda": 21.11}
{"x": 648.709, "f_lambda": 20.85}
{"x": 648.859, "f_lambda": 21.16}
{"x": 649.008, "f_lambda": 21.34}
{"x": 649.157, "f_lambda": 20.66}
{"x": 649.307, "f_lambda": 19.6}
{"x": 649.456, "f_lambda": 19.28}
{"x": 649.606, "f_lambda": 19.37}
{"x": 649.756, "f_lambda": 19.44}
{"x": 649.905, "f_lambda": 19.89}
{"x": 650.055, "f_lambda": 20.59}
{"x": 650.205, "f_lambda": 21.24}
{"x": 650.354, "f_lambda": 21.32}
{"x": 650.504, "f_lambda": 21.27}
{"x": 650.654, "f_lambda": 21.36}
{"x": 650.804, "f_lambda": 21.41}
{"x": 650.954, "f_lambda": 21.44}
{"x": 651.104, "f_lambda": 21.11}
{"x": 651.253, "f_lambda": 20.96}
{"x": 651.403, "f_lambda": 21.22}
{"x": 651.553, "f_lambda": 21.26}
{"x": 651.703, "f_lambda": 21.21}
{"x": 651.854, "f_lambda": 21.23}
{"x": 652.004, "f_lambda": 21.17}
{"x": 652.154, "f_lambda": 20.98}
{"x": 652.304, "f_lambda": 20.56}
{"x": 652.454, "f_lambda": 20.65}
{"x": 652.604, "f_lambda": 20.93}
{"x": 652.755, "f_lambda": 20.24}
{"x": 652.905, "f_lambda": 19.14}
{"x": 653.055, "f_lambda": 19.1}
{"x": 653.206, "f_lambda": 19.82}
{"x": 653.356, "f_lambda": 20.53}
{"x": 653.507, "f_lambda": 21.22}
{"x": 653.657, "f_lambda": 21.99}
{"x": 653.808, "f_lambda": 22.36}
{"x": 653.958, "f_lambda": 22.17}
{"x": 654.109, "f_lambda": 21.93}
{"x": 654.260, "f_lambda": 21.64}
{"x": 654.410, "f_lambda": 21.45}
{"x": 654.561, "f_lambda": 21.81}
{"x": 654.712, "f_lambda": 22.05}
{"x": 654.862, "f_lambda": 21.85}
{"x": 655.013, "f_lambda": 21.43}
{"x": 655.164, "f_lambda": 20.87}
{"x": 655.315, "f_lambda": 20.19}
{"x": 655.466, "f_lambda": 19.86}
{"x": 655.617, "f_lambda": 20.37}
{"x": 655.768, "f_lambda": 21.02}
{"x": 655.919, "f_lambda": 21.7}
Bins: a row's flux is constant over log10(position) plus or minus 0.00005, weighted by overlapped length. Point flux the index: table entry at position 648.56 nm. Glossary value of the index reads 21.11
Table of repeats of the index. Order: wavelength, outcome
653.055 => 19.1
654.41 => 21.45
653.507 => 21.22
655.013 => 21.43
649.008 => 21.34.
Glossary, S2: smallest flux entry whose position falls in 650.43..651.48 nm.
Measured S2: 20.96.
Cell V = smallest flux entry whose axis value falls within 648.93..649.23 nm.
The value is 20.66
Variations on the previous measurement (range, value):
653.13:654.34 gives 19.82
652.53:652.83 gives 20.24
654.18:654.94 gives 21.45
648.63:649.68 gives 19.28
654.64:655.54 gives 19.86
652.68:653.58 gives 19.1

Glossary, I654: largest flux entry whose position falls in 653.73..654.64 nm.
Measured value 22.36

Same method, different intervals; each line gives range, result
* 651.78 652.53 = 21.23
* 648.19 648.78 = 21.28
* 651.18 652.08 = 21.26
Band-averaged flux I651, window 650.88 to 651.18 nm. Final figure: 21.3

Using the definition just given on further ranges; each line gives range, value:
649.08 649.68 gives 19.7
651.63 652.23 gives 21.1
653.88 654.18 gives 22.1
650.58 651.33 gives 21.3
